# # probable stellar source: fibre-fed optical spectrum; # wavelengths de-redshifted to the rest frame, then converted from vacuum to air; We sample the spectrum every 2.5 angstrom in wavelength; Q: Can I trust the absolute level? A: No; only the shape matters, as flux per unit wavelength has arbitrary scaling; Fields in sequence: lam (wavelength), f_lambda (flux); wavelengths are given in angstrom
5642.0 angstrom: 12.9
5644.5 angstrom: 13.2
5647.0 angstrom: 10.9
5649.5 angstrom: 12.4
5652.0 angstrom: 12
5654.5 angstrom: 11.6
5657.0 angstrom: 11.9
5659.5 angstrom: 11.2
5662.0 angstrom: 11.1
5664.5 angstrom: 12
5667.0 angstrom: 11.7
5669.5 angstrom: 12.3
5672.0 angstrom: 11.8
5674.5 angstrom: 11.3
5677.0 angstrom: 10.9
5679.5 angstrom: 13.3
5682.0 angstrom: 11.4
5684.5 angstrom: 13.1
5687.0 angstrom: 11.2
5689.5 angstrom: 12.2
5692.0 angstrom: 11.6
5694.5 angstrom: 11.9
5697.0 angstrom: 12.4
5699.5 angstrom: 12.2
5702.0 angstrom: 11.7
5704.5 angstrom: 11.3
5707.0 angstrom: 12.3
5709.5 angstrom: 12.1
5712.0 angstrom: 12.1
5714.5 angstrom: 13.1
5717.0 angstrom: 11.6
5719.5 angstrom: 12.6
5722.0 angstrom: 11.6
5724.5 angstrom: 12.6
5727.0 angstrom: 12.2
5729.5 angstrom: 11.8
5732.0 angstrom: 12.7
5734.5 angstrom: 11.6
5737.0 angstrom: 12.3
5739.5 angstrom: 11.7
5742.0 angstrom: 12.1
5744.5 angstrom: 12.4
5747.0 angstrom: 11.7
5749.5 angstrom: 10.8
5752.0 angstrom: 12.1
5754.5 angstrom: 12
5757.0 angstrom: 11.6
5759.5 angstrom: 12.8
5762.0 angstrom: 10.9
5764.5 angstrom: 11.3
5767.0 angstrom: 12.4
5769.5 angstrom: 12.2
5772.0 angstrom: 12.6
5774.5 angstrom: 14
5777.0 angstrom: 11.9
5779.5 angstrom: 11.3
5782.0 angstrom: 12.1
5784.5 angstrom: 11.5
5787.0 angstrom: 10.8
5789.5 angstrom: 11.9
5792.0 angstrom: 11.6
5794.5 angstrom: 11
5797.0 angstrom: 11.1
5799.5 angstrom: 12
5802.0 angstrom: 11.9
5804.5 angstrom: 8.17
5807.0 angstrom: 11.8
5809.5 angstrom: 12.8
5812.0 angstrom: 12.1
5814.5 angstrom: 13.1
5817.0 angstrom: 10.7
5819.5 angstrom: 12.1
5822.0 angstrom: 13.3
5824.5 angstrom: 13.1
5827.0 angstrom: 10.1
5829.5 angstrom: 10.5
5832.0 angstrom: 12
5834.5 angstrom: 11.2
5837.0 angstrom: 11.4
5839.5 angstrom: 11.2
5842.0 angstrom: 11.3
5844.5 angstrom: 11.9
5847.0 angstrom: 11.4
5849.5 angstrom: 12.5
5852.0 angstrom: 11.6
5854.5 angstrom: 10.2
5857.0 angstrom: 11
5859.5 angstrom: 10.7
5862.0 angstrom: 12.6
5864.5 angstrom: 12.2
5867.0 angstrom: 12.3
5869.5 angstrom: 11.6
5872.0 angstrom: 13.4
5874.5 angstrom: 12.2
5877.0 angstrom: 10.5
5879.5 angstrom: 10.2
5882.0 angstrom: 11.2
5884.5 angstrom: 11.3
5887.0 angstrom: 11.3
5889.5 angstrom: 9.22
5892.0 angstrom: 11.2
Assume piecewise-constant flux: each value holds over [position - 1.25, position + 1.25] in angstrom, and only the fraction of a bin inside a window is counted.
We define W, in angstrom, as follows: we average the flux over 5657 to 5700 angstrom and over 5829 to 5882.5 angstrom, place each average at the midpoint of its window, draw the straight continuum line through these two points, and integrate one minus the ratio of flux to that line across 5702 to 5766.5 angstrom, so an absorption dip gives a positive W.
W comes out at -1.2 angstrom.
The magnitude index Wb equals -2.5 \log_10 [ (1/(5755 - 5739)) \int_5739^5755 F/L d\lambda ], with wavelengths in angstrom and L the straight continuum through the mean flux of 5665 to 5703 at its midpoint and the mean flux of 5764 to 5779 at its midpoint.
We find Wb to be 0.040 mag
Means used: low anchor 11.9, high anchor 12.4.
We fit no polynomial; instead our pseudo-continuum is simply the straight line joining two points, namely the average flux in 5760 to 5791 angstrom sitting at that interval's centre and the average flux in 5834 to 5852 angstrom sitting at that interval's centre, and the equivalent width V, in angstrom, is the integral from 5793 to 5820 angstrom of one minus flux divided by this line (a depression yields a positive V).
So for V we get 0.59 angstrom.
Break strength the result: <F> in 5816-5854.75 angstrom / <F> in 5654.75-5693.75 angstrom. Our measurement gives 1.0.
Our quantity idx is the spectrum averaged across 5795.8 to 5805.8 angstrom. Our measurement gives 10.8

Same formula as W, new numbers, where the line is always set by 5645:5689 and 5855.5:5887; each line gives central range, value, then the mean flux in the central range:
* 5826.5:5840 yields 0.6 angstrom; 11.1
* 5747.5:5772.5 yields -0.3 angstrom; 11.8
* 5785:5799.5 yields 0.4 angstrom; 11.4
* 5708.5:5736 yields -1.0 angstrom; 12.2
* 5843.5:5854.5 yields -0.1 angstrom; 11.7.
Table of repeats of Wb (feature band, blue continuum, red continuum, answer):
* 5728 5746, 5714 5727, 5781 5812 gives 0.00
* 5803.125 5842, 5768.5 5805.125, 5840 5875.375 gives 0.01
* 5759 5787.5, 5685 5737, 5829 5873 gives -0.01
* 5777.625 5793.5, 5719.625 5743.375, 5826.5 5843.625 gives 0.01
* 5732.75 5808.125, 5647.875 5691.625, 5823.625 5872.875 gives 0.00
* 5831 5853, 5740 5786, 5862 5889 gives 0.01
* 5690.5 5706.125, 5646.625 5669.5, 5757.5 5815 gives -0.01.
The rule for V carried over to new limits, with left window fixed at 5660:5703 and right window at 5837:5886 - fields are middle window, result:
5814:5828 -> -0.5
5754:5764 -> 0.0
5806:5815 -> -0.6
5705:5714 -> -0.3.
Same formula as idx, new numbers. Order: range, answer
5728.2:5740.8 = 12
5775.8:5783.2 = 11.8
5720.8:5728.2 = 12.1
